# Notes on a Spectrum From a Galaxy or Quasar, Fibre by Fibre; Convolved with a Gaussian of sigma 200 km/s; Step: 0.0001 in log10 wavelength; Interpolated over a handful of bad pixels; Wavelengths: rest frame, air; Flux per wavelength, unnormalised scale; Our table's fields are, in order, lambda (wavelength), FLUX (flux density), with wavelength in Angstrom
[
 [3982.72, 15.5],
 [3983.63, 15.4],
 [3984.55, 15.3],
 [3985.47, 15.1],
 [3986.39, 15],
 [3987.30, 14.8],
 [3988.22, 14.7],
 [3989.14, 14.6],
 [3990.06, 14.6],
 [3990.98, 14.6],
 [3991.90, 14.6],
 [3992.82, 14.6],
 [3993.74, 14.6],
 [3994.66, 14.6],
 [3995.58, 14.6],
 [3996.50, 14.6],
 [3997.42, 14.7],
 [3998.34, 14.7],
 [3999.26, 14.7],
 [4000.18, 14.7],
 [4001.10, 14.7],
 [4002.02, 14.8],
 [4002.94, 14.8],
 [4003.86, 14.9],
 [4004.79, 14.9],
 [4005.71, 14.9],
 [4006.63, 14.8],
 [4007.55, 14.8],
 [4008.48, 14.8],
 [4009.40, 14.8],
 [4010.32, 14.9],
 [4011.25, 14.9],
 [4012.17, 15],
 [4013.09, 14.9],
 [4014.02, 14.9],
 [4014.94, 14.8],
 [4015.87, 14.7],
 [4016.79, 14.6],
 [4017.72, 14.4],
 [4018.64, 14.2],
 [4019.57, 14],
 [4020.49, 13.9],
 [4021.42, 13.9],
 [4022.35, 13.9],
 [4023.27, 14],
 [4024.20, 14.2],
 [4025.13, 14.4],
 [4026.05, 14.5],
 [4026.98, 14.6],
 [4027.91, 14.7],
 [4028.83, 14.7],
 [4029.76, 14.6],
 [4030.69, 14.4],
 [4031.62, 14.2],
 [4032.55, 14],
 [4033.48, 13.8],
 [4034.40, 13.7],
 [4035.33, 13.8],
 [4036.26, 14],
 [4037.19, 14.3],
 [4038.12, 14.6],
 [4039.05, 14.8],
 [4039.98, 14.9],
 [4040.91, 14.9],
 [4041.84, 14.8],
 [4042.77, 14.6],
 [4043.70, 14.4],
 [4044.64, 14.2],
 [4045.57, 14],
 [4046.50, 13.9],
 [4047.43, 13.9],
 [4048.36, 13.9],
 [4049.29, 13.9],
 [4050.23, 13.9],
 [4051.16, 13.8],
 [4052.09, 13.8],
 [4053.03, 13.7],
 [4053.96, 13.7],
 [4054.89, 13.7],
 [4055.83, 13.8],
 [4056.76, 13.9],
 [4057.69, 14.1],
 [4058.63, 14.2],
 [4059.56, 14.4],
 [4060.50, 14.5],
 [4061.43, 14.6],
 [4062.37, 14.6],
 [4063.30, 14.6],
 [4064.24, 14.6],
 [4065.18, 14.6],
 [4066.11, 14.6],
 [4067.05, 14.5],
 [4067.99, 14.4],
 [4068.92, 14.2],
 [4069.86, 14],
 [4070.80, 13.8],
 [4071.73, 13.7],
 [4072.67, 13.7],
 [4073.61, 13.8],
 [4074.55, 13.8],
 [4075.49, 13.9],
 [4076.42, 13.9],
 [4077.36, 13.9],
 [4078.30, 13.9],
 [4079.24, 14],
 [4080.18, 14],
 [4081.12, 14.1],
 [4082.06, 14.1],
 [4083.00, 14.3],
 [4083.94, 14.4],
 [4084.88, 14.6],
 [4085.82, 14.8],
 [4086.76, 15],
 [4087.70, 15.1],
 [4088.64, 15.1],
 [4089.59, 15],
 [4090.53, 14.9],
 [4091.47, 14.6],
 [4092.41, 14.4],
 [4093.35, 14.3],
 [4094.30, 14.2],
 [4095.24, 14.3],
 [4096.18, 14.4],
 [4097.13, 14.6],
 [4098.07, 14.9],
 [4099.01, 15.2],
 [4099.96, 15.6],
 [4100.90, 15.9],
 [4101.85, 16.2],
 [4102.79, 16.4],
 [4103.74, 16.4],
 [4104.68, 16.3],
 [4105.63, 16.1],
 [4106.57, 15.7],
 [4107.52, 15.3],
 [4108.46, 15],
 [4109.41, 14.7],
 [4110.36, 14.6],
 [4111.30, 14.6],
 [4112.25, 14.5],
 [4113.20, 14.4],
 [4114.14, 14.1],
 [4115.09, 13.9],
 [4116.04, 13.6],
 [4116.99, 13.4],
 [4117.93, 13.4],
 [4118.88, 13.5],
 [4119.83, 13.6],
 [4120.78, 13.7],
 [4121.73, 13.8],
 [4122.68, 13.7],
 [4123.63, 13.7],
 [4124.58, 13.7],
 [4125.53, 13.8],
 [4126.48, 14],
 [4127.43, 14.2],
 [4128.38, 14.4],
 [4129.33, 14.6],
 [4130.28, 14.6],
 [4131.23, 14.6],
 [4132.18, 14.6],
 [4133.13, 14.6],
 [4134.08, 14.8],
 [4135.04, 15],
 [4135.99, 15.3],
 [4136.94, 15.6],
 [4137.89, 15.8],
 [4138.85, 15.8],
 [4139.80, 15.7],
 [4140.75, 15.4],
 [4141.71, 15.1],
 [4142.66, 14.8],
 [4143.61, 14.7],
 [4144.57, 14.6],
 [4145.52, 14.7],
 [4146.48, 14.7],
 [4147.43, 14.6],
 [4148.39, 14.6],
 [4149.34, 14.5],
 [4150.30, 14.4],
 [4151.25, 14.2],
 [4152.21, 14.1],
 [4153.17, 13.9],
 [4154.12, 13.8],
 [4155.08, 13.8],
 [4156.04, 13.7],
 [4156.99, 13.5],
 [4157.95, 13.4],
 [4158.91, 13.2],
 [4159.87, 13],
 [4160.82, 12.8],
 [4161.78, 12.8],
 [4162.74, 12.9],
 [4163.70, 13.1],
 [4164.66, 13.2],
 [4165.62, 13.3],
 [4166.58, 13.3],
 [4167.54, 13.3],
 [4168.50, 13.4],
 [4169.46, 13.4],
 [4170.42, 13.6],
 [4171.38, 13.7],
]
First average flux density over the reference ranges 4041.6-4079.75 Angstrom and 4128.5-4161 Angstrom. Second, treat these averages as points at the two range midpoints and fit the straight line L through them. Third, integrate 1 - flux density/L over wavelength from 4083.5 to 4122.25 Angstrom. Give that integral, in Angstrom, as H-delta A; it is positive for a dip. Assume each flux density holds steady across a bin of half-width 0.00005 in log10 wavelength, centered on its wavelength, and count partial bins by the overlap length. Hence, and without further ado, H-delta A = -1.2 Angstrom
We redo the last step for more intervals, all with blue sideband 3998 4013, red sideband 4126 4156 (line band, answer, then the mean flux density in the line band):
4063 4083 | 0.9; 14.1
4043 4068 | 1.0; 14.2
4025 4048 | 0.7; 14.3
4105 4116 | -0.1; 14.8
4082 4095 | 0.1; 14.6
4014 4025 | 0.4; 14.3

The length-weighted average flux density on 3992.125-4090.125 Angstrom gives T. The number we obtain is 14.4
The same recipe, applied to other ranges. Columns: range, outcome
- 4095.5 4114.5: 15.2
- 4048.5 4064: 14.1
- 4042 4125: 14.4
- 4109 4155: 14.4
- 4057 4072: 14.3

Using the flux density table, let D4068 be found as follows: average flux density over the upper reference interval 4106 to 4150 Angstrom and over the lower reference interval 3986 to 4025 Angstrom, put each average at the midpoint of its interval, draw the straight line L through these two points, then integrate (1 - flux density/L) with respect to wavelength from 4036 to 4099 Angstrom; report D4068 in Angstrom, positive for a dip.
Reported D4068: 1.2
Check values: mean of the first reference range 14.6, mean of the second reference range 14.5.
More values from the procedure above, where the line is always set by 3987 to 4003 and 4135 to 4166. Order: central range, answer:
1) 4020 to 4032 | 0.2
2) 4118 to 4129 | 0.4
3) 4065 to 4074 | 0.2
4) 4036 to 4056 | 0.5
